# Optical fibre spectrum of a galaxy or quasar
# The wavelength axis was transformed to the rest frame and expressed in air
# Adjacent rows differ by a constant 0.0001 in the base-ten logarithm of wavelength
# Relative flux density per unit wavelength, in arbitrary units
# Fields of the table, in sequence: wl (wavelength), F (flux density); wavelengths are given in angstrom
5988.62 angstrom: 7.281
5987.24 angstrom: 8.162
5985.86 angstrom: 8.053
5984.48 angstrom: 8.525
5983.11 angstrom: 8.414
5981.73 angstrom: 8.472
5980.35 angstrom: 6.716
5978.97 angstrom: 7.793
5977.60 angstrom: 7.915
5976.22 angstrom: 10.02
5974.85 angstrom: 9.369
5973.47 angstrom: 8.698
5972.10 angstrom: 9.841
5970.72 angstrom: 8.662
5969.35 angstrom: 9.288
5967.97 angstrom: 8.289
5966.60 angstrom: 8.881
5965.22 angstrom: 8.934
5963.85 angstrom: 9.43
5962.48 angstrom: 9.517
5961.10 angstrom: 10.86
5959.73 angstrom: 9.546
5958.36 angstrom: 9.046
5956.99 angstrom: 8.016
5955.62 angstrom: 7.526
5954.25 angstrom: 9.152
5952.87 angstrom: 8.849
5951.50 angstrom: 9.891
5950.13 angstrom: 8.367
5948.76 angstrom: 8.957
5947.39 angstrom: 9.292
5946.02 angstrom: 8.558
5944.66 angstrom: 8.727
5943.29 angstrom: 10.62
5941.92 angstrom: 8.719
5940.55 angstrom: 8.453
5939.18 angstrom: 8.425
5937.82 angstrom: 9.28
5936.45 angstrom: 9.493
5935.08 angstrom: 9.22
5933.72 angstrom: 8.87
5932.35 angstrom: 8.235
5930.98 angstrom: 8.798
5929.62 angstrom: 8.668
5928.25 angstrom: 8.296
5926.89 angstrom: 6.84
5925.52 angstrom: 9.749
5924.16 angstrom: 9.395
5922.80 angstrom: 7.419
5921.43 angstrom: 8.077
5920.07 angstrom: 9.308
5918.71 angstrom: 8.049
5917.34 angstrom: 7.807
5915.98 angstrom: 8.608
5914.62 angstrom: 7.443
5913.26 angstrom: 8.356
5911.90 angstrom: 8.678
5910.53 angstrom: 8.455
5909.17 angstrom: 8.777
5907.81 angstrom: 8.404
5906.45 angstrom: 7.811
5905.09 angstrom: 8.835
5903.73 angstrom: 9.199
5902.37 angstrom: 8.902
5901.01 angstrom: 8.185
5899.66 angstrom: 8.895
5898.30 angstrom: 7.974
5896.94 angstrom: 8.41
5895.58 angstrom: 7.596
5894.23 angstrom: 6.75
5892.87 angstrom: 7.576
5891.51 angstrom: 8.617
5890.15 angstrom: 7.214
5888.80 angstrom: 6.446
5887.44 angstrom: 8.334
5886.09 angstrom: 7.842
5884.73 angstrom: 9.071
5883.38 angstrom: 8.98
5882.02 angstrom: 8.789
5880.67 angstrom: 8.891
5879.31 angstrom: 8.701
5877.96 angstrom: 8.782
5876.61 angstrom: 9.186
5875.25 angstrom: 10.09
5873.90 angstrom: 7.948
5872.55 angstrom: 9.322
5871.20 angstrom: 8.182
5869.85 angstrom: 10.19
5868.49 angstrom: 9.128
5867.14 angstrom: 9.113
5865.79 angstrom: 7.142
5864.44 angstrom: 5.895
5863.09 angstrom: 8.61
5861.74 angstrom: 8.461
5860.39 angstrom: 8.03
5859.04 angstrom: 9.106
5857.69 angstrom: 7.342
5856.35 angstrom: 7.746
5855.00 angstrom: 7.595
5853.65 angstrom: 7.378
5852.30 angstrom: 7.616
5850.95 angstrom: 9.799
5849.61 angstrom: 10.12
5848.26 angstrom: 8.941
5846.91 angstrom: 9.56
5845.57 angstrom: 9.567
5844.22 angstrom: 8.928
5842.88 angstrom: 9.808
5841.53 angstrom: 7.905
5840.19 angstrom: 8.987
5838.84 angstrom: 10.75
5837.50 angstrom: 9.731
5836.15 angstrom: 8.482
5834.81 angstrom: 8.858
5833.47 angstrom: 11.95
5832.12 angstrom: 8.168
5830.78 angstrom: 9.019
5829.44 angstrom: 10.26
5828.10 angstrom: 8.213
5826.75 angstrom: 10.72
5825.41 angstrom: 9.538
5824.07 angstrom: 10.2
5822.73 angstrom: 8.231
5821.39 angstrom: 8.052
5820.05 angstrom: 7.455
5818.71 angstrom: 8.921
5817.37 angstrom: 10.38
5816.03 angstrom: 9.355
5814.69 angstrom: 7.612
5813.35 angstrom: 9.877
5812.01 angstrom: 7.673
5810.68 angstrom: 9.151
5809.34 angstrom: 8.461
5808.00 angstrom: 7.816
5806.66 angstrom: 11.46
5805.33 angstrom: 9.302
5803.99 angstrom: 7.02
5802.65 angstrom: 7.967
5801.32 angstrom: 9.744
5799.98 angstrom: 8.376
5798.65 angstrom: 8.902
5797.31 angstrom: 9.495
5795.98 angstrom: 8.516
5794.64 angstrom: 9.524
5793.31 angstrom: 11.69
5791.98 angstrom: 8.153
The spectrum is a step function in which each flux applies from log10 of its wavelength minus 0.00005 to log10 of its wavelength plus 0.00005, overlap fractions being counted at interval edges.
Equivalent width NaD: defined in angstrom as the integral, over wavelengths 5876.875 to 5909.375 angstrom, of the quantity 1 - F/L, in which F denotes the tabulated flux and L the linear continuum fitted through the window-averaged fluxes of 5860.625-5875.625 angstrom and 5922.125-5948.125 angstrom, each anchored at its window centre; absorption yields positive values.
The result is 1.21 angstrom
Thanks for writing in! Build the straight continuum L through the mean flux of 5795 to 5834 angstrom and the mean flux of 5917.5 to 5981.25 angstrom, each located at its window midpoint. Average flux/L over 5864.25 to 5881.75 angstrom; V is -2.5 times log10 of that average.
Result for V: 0.02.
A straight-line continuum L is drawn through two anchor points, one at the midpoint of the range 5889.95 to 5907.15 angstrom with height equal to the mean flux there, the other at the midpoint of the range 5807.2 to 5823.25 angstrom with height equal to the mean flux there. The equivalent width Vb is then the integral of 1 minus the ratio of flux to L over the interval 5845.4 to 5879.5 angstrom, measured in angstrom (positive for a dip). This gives -0.9 angstrom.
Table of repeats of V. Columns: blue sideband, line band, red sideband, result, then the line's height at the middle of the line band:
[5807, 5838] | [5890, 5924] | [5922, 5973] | 0.09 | 8.97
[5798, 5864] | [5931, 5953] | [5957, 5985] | -0.01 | 8.9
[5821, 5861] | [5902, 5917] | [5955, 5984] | 0.06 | 8.92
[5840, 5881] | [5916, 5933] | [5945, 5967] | 0.07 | 8.91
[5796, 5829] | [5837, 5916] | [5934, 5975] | 0.06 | 8.98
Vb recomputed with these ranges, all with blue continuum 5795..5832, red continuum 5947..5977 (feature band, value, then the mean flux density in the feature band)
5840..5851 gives -0.4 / 9.28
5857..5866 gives 1.2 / 7.84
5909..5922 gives 1.0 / 8.34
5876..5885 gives 0.1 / 8.91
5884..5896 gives 1.7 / 7.73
